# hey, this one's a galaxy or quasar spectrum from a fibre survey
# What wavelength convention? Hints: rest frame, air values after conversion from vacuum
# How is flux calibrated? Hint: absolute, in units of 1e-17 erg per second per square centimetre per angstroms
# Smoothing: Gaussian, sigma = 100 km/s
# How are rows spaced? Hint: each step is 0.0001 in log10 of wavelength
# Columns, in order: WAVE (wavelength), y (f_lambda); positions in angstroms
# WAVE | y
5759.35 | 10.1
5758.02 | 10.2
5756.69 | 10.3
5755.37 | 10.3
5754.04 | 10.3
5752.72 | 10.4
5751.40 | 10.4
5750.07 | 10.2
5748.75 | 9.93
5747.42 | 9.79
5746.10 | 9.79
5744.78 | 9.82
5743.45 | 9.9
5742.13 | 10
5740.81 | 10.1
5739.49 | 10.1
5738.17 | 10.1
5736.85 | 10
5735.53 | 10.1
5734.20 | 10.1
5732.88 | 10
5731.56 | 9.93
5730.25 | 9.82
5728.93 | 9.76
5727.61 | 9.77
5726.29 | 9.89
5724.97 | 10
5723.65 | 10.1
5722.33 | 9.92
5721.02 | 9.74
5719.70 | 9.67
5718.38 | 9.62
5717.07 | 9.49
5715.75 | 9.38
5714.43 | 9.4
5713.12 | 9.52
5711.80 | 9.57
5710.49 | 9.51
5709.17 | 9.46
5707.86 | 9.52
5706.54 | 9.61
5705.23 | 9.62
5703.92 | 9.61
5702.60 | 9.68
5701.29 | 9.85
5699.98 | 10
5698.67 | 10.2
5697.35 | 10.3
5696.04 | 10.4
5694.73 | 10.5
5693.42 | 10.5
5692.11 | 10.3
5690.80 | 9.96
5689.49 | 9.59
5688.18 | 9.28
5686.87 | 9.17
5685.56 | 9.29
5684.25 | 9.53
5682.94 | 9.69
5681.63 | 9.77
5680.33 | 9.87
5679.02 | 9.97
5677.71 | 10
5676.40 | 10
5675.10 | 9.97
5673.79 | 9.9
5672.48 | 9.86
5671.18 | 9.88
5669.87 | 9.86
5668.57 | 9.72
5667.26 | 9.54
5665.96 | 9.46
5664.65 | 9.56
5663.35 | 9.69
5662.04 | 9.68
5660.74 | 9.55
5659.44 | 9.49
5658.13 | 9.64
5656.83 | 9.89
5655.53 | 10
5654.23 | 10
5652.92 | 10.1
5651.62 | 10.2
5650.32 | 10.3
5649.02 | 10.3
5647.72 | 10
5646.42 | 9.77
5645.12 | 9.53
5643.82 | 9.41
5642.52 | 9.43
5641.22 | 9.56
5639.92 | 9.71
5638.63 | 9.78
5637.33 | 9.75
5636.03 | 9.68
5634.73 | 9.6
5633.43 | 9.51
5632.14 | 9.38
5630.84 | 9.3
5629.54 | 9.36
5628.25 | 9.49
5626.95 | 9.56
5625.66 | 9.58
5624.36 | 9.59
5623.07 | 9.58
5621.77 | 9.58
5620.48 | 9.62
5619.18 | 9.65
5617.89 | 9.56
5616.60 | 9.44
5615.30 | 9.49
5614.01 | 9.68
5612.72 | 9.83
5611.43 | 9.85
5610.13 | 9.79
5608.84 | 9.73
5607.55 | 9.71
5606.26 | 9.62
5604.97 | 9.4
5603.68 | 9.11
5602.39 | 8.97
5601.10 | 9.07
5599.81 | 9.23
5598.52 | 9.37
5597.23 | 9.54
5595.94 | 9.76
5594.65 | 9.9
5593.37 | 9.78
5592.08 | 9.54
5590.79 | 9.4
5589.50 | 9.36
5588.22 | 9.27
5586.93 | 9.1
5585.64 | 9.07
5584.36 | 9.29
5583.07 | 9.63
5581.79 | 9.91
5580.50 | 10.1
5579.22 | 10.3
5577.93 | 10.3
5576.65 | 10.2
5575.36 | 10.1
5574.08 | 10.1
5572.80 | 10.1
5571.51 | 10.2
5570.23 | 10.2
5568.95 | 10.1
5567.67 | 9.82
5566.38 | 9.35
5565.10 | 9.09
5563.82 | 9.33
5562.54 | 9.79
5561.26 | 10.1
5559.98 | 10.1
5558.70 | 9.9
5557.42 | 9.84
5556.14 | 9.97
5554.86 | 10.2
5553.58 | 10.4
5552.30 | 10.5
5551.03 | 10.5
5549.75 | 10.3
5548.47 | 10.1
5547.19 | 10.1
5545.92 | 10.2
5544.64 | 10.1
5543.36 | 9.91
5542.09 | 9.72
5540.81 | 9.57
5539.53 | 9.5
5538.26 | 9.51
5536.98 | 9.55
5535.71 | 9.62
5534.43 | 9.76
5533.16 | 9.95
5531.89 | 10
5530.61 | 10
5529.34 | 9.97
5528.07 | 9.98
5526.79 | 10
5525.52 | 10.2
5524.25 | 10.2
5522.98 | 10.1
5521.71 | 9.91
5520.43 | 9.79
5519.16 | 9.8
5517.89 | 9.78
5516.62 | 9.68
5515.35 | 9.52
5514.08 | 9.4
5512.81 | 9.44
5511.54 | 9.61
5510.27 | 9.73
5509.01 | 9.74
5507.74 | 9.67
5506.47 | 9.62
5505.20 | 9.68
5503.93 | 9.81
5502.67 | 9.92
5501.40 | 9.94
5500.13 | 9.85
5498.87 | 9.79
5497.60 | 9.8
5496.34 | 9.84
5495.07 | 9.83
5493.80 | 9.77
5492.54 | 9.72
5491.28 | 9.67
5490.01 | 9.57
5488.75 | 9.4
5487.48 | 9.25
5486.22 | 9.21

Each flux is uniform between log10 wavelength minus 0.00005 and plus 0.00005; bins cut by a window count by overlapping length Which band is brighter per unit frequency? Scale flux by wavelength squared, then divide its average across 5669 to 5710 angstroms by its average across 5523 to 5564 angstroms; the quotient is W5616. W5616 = 1.0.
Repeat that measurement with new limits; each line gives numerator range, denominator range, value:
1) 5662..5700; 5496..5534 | 1.06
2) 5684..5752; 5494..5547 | 1.08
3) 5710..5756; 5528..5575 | 1.06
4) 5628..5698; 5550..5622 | 1.03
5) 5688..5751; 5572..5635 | 1.07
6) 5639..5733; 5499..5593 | 1.05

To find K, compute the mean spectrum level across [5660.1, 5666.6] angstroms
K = 9.58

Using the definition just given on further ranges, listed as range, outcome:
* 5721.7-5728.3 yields 9.92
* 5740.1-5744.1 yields 10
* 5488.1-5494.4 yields 9.63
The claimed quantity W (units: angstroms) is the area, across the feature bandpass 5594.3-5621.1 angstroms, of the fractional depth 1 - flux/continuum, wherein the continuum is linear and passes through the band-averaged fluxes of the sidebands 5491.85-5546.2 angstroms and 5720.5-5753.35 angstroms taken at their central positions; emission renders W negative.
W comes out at 0.9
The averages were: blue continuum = 9.8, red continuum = 9.99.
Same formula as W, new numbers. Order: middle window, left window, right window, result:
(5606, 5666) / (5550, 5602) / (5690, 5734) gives 0.8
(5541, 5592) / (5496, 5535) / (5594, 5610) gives -1.5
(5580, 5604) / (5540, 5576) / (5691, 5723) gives 1.2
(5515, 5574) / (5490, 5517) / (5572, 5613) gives -1.5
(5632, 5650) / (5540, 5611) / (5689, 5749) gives 0.2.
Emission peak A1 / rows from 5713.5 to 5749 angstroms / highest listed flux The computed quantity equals 10.1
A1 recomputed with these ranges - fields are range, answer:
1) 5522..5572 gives 10.5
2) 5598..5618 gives 9.85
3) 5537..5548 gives 10.2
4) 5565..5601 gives 10.3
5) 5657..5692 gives 10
